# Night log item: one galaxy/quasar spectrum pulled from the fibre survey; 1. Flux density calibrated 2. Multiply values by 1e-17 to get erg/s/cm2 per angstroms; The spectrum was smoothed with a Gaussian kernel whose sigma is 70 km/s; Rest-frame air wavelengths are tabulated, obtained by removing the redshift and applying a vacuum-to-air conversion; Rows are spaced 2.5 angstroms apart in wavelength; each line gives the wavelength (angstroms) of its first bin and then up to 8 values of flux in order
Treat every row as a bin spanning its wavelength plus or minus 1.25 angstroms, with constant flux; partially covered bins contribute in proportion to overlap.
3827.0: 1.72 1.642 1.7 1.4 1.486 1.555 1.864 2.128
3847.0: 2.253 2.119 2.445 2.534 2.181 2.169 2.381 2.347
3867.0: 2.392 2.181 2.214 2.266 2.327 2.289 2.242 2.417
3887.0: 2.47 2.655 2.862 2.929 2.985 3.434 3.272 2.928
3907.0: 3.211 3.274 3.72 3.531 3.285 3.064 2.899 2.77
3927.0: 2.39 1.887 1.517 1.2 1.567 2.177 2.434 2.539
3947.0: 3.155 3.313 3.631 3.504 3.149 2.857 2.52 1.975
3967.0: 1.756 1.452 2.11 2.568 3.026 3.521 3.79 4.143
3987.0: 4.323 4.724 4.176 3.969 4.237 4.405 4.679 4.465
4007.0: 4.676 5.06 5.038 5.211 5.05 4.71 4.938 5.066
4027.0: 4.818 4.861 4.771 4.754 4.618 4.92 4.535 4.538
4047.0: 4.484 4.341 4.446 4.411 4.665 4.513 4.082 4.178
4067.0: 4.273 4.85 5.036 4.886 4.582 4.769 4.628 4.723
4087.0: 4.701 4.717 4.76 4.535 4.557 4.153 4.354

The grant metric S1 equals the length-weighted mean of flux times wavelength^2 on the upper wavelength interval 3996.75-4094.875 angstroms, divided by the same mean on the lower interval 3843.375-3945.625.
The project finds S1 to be 2.0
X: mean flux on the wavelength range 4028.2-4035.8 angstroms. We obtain 4.79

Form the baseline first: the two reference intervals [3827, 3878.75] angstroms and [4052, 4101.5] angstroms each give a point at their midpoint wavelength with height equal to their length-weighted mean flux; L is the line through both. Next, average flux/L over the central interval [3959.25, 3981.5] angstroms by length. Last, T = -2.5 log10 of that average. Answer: 0.355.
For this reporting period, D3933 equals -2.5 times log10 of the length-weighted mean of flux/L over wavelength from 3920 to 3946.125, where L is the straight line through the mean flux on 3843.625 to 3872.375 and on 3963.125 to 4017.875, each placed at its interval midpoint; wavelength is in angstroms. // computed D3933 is 0.40 mag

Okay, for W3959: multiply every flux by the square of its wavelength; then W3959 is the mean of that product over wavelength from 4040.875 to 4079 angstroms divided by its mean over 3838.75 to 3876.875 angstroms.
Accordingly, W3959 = 2.3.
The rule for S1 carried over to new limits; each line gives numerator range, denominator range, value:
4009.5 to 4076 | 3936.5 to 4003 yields 1.53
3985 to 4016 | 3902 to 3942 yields 1.80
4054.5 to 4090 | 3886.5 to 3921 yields 1.60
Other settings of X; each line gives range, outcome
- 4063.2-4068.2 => 4.22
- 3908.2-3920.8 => 3.37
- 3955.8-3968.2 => 2.45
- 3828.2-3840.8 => 1.56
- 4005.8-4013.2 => 4.93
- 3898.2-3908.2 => 3.21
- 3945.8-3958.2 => 3.35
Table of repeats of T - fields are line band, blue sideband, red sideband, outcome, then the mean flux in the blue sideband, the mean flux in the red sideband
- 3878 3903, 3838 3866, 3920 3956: -0.178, 2.18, 2.52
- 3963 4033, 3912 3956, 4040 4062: -0.093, 2.67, 4.48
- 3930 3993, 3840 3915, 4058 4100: 0.216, 2.58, 4.59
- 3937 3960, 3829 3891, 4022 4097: 0.130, 2.16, 4.64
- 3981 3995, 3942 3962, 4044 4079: -0.183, 3.08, 4.53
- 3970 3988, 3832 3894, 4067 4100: 0.084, 2.21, 4.68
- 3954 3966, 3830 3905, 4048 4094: 0.220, 2.33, 4.59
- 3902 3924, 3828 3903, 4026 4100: -0.134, 2.3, 4.61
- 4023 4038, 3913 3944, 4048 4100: -0.225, 2.41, 4.57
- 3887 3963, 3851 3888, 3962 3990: -0.068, 2.32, 2.97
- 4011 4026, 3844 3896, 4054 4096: -0.244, 2.38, 4.61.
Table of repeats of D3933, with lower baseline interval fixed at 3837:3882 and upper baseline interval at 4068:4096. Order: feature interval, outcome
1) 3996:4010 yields -0.19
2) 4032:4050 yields -0.09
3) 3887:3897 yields -0.09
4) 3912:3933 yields 0.06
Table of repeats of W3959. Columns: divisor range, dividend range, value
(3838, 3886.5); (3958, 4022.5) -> 1.83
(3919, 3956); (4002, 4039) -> 2.00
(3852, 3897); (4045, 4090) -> 2.08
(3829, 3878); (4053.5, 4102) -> 2.46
